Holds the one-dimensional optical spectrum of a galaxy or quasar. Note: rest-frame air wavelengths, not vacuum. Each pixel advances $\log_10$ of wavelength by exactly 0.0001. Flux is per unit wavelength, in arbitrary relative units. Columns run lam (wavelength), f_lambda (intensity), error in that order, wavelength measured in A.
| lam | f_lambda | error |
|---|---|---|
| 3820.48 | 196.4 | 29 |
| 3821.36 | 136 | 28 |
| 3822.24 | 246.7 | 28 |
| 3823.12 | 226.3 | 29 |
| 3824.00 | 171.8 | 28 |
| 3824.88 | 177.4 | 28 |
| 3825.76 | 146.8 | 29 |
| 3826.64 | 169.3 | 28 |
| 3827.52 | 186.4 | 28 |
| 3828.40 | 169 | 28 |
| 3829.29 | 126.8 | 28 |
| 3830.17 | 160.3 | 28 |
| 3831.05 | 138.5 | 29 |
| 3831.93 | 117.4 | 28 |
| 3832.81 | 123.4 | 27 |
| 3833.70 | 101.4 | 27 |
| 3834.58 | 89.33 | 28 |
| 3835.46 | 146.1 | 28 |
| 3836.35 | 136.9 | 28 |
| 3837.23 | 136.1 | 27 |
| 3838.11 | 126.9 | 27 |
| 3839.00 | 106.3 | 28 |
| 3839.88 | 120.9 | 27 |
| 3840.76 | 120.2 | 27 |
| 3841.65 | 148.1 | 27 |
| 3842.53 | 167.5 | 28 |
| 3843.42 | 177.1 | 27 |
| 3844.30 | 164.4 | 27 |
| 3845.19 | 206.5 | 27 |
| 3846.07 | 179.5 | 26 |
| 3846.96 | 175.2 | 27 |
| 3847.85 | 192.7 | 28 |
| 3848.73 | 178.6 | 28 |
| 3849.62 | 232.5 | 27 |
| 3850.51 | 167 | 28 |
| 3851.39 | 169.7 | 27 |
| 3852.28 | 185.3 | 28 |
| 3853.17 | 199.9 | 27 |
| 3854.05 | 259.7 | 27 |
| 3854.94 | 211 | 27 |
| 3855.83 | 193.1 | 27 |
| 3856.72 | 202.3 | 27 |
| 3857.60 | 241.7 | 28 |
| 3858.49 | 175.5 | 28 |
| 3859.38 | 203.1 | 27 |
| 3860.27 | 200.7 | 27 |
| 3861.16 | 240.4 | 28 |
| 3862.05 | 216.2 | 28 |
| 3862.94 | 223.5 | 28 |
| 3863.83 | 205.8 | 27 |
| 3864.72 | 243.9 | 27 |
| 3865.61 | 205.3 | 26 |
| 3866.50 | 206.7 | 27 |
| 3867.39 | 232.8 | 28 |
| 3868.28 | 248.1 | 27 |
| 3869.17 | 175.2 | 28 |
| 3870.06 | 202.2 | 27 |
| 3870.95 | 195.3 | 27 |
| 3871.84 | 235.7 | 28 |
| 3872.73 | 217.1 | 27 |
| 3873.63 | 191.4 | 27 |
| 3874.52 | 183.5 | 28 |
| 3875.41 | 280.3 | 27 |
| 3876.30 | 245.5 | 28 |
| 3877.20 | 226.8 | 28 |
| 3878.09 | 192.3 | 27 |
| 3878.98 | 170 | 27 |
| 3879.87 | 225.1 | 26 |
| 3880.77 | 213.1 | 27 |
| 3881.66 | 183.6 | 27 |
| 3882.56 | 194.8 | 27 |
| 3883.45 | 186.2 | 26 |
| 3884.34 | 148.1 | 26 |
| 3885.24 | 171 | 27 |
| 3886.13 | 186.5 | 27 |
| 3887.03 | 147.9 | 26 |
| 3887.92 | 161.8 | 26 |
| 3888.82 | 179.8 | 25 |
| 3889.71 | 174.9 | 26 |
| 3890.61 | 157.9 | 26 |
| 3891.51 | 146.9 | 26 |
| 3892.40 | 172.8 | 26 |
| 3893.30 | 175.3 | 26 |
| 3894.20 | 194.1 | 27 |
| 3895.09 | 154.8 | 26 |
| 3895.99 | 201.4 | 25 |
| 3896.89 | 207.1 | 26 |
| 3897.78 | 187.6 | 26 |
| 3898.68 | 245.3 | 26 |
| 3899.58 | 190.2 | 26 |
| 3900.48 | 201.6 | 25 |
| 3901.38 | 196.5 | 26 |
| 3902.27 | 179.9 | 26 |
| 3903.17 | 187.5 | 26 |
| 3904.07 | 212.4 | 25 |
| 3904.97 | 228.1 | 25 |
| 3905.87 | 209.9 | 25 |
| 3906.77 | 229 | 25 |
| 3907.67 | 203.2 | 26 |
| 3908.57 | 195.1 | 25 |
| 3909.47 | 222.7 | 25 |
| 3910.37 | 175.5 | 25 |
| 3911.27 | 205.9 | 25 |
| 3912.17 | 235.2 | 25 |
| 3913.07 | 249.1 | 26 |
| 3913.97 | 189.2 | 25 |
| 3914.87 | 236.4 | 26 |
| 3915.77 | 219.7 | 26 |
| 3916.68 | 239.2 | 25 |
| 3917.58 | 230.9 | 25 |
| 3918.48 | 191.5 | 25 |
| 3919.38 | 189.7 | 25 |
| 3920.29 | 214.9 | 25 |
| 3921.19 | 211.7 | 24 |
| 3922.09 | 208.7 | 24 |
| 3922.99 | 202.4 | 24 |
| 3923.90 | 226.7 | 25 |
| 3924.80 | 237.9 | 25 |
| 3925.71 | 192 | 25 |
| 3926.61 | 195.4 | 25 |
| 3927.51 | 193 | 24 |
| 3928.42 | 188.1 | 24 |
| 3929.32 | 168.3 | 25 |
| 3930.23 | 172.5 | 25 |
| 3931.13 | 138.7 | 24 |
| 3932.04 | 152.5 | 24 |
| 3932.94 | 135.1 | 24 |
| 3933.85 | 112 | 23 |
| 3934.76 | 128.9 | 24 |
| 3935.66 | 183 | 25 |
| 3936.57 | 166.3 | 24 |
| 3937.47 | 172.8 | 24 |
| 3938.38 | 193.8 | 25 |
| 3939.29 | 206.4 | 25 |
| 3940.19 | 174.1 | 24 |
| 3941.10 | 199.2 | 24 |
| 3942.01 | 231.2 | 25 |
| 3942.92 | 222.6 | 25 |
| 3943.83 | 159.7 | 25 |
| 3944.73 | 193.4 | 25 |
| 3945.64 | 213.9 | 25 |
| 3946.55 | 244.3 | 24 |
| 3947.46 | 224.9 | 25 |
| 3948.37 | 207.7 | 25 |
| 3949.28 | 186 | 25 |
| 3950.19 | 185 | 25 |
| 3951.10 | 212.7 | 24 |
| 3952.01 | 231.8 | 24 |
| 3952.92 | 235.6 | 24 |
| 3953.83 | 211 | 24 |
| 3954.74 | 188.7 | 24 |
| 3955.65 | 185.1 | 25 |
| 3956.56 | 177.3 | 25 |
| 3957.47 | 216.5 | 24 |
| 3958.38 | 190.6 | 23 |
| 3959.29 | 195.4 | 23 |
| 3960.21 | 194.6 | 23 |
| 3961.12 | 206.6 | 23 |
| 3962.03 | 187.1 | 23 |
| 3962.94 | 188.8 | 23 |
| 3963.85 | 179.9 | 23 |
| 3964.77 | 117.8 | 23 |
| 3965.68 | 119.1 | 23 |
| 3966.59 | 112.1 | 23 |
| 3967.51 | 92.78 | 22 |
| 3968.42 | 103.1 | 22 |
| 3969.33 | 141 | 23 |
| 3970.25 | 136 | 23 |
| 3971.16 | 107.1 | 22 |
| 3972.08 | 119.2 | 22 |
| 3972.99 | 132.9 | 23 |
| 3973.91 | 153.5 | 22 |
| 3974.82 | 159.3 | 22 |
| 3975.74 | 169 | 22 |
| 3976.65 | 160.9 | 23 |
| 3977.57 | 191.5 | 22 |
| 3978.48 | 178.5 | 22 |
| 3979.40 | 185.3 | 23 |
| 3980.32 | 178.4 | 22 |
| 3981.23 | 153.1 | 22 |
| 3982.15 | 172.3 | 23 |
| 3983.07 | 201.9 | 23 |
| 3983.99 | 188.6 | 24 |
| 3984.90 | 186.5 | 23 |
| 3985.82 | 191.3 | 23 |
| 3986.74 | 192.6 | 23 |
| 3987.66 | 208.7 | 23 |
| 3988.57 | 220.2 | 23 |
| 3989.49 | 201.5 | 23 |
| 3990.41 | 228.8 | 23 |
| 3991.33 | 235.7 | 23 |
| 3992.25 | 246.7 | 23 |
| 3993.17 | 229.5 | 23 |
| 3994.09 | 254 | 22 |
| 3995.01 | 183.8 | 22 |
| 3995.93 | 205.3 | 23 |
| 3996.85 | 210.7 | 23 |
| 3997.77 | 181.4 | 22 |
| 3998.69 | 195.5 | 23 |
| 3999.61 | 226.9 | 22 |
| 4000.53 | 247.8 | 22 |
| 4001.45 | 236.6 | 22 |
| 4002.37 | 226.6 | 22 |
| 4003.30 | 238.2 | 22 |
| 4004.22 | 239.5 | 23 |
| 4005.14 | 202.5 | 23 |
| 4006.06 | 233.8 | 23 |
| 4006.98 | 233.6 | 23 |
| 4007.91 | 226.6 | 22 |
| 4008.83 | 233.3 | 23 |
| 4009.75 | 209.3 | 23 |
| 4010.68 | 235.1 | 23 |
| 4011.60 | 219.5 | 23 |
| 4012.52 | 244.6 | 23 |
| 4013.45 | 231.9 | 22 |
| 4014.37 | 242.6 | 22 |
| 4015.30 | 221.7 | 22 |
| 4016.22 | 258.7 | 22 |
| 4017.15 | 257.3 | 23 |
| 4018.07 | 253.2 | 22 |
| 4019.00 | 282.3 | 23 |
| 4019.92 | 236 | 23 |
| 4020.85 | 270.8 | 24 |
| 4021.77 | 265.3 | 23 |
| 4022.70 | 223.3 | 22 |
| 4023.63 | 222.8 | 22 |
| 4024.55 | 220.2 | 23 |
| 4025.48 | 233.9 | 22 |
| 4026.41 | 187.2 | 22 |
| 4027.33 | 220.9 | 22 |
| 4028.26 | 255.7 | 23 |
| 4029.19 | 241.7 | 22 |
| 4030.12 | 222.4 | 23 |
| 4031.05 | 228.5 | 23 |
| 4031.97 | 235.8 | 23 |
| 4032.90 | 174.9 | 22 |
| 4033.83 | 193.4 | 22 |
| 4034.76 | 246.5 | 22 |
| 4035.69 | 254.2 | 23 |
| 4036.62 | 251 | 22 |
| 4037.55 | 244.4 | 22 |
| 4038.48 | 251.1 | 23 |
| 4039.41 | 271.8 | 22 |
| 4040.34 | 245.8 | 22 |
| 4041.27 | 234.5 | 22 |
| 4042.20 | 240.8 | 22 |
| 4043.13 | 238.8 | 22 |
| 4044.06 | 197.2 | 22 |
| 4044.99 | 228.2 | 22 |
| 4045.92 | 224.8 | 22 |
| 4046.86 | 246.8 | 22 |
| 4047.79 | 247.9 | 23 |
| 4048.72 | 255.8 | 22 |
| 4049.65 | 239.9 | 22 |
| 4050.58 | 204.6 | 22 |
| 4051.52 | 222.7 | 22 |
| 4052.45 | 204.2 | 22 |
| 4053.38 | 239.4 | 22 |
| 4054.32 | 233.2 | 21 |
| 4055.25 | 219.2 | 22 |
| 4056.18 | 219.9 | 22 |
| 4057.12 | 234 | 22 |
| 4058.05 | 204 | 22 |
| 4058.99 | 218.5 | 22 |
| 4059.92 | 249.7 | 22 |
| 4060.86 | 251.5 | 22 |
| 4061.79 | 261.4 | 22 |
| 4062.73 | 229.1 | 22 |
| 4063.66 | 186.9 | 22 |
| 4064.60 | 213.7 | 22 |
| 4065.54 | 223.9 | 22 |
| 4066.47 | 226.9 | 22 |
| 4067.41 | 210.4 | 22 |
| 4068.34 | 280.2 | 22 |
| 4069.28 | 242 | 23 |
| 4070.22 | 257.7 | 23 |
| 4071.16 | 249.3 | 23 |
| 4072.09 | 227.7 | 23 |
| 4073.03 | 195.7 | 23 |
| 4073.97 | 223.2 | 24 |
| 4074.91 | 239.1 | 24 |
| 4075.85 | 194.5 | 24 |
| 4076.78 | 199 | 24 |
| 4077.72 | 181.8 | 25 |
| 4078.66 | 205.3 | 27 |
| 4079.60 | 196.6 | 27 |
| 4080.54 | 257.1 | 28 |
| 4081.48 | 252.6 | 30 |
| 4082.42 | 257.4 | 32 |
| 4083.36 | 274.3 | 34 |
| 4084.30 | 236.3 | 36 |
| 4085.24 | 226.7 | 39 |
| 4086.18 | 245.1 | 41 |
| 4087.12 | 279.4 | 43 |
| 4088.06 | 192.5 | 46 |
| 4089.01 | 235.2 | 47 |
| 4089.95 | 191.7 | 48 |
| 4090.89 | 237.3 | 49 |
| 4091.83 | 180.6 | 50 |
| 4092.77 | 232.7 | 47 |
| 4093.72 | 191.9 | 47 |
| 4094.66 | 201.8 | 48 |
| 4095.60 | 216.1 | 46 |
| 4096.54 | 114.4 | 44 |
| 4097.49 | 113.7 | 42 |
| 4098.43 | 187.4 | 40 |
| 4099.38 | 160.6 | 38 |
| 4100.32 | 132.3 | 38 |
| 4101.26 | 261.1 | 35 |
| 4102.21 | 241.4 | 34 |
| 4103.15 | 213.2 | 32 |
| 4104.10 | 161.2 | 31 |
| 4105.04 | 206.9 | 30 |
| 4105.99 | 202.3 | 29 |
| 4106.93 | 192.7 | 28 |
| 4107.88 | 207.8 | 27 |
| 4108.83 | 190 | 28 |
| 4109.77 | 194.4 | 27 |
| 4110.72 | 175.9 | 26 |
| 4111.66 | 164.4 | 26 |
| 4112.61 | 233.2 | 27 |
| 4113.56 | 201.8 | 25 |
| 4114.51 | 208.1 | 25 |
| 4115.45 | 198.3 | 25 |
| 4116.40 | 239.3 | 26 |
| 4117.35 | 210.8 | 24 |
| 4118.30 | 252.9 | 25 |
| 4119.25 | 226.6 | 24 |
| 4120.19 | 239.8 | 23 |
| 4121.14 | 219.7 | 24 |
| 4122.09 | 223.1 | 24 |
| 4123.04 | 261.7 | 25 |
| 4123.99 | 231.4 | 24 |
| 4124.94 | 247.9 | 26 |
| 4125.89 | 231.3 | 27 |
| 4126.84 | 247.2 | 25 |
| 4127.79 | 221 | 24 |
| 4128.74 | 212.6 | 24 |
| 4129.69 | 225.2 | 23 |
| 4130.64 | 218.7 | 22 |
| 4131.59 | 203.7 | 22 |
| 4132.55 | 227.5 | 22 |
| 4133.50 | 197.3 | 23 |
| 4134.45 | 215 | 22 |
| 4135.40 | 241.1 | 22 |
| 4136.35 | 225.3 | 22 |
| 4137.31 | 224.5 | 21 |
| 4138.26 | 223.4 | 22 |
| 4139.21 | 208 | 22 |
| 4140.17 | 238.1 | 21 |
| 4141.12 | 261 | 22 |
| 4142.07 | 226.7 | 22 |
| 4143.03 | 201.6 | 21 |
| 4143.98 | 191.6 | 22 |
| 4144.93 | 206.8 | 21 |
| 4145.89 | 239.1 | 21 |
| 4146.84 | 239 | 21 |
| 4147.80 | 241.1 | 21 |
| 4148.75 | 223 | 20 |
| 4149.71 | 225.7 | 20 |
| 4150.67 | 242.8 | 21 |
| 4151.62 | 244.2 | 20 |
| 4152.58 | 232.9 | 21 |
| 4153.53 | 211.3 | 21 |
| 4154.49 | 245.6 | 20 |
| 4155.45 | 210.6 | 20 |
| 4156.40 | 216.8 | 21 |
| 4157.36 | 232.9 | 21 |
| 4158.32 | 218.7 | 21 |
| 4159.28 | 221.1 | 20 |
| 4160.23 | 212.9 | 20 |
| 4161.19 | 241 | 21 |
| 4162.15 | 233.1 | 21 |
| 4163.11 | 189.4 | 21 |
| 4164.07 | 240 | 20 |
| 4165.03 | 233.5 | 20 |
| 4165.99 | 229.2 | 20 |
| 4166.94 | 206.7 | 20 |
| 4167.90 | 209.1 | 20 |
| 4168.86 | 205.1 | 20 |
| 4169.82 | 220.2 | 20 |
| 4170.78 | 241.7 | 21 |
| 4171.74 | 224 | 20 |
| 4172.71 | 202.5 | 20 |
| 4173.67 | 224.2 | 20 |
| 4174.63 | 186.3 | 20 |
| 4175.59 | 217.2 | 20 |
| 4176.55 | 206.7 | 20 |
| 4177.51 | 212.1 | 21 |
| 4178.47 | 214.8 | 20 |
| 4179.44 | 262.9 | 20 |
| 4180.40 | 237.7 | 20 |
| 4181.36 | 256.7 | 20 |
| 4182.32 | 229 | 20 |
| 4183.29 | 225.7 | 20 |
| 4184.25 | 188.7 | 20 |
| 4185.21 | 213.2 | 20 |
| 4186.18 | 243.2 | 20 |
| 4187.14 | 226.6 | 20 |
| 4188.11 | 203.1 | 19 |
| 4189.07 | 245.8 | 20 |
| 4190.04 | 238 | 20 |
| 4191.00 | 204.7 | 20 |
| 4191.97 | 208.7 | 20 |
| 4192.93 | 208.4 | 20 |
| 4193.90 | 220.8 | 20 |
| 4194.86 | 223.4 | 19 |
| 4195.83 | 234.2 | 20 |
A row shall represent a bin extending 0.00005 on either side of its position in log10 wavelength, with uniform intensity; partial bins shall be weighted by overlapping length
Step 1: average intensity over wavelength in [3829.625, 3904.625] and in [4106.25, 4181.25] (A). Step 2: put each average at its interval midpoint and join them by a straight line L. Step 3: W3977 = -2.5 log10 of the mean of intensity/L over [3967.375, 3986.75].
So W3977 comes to 0.25 mag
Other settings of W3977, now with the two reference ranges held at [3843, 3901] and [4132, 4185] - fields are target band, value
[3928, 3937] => 0.30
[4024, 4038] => -0.08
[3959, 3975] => 0.37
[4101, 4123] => 0.04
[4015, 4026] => -0.16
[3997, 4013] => -0.08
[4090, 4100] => 0.19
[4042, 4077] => -0.07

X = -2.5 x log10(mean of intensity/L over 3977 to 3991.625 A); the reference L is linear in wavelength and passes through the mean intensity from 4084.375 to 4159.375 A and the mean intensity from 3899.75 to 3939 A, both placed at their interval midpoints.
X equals 0.05 mag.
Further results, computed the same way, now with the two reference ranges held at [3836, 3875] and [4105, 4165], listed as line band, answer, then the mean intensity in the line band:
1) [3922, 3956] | 0.05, 191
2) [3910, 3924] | -0.09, 214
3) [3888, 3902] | 0.06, 185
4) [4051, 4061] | -0.06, 226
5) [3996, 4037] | -0.11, 231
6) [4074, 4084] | -0.05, 226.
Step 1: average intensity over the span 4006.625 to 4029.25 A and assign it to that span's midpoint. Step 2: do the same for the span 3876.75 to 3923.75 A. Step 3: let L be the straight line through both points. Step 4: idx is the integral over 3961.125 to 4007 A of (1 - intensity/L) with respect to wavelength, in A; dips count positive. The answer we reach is 8.3 A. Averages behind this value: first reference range 198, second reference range 237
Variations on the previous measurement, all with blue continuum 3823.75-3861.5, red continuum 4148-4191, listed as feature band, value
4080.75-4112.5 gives 0.8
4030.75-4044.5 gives -2.2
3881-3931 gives -4.8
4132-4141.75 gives -0.3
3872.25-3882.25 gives -2.1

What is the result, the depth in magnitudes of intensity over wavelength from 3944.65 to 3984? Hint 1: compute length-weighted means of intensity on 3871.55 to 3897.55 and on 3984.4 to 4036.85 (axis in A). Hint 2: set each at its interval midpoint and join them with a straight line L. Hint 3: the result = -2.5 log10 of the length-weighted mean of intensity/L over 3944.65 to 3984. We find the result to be 0.21 mag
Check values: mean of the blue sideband 190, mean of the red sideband 227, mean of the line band 175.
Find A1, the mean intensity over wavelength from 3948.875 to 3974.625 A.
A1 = 168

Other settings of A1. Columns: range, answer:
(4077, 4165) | 218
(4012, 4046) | 237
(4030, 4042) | 235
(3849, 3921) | 203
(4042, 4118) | 217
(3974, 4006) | 204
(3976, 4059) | 224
